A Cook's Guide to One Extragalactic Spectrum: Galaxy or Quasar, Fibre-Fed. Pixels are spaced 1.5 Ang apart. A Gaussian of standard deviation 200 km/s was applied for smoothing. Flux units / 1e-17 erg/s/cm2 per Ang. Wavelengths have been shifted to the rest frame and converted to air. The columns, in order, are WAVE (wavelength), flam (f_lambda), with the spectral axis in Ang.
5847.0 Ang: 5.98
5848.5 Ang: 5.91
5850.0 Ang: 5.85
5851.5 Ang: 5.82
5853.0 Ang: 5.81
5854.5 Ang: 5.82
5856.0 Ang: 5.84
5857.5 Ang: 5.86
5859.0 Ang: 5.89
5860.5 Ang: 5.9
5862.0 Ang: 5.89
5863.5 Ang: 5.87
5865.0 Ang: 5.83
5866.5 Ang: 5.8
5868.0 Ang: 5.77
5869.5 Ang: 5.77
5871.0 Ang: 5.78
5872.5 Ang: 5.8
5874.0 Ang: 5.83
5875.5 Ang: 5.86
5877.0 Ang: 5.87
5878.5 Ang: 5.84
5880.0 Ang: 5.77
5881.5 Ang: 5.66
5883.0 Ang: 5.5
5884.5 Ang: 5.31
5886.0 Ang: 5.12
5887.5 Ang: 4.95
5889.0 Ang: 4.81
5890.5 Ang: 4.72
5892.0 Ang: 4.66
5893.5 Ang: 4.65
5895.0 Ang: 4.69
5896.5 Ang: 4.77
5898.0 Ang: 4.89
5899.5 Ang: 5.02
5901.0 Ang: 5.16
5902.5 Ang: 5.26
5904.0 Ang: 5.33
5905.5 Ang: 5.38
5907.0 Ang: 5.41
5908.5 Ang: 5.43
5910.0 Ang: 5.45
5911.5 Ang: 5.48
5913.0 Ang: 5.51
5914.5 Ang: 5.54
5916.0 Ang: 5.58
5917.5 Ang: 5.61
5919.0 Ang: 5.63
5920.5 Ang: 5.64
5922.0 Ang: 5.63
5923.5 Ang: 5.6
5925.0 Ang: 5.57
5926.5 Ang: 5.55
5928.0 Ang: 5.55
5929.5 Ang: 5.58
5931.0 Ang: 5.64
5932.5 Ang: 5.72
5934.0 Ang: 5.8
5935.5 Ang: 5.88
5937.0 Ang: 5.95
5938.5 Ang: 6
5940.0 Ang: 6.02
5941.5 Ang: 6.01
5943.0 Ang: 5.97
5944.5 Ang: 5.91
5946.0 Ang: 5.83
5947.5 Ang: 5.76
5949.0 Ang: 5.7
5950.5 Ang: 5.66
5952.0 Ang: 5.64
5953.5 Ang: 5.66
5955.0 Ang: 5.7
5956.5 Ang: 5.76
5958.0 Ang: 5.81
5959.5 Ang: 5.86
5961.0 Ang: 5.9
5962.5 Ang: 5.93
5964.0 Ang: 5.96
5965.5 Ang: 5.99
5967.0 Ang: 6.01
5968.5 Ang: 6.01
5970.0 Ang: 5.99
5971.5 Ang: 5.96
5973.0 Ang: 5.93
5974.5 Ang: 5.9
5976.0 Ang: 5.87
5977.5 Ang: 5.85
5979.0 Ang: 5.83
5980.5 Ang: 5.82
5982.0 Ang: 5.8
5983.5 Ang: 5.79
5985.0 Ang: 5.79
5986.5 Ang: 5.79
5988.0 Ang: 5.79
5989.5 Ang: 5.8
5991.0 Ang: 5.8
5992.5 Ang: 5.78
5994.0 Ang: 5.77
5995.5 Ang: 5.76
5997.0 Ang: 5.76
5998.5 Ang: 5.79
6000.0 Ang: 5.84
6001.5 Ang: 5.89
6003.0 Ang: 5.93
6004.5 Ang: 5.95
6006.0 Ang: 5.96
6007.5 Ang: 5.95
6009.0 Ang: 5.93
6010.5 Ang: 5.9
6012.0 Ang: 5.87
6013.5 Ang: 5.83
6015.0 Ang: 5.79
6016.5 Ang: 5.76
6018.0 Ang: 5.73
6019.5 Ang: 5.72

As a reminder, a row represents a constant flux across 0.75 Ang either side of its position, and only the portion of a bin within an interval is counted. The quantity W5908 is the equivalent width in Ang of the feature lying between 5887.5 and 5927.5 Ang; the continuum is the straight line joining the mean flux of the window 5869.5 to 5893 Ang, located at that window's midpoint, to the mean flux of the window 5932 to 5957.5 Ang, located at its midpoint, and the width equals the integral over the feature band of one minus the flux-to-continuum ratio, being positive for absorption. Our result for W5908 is 2.4 Ang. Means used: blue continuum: 5.43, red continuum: 5.82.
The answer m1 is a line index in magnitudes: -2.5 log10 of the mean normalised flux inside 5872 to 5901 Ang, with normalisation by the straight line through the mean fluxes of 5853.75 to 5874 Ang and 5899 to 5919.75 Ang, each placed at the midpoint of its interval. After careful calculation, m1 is 0.078 mag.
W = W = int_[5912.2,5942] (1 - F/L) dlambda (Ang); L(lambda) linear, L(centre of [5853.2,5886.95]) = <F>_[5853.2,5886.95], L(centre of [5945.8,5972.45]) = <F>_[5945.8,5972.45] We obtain 0.6 Ang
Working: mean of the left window 5.75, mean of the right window 5.84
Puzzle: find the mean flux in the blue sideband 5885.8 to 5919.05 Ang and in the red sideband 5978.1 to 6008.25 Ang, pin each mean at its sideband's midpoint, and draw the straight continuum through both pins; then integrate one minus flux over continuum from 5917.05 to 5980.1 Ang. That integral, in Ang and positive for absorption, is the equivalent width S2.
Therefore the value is -3.5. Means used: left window 5.17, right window 5.83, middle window 5.81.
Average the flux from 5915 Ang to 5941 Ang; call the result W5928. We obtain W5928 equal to 5.7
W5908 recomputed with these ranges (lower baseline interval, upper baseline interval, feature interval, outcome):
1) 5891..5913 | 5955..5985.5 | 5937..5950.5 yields -0.73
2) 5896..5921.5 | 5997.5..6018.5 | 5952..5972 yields -0.86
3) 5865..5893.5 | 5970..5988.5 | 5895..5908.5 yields 1.02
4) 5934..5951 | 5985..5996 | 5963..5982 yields -0.33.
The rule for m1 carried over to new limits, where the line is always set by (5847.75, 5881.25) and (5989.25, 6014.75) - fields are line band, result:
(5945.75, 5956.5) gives 0.026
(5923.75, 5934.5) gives 0.041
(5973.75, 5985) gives 0.003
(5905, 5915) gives 0.074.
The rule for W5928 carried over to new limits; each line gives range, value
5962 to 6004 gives 5.86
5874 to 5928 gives 5.35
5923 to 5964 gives 5.78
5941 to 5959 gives 5.78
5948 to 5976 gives 5.85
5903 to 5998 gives 5.75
